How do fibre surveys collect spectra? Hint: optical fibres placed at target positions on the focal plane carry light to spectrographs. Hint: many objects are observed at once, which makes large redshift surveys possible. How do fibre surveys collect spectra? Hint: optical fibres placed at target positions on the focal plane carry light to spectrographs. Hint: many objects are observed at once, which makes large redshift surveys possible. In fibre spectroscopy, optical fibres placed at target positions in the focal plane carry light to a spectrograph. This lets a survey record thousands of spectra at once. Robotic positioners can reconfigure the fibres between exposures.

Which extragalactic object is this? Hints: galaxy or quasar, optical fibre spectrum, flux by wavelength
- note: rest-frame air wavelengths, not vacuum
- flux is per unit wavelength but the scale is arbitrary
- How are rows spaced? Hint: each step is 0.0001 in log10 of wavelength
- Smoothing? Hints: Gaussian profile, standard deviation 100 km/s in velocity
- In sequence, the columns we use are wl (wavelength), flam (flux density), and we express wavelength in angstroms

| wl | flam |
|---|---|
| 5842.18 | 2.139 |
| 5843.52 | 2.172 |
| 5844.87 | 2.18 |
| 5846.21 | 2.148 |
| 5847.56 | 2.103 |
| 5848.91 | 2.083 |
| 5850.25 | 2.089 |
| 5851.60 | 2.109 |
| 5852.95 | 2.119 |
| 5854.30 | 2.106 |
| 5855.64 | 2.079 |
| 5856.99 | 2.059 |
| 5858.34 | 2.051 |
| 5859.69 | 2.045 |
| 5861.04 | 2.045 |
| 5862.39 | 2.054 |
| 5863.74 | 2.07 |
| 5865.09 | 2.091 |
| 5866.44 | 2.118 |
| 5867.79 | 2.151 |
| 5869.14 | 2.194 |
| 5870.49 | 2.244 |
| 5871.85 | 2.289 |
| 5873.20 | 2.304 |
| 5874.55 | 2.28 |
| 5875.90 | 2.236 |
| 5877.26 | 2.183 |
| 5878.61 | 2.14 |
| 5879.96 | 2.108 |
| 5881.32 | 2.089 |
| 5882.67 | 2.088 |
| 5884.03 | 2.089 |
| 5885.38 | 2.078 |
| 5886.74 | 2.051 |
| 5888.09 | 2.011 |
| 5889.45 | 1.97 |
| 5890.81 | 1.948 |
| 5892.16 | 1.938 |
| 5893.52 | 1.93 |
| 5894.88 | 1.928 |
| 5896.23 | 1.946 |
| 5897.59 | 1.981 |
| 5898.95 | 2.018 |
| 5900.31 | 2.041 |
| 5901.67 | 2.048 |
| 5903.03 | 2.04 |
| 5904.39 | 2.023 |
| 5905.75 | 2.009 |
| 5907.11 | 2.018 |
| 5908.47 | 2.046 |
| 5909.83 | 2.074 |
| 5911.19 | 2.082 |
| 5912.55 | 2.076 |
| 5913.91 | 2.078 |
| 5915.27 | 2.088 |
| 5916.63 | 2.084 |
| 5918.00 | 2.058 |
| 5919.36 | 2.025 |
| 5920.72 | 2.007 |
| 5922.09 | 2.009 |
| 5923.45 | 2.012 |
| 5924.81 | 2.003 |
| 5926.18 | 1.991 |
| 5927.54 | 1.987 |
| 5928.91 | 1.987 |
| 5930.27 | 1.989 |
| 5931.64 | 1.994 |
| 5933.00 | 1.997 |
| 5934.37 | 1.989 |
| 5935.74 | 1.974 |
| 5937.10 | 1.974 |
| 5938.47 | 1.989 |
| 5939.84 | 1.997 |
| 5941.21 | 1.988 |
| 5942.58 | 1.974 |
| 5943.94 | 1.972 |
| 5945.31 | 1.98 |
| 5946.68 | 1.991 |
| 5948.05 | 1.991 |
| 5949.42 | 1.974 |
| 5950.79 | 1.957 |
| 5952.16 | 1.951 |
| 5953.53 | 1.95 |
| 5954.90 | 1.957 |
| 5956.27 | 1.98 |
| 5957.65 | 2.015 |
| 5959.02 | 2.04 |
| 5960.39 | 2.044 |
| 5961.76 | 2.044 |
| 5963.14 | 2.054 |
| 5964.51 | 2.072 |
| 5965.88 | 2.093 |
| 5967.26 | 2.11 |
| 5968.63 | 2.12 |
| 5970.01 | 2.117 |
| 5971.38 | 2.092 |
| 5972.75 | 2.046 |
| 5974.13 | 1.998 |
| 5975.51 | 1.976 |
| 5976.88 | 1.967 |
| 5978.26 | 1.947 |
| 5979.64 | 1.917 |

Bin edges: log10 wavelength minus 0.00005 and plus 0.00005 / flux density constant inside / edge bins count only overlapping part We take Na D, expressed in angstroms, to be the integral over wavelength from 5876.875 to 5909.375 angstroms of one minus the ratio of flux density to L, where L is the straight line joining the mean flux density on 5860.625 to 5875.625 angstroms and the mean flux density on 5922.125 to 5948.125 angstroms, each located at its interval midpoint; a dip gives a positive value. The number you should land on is 1.2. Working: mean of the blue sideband 2.17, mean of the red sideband 1.99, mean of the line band 2.03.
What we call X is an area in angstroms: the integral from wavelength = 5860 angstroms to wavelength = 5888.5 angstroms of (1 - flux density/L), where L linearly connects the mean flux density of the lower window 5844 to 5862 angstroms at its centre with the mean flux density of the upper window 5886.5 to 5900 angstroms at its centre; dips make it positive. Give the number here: -1.5 angstroms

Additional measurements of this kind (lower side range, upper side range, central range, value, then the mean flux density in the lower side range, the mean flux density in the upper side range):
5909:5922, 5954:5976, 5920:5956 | 1.2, 2.06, 2.05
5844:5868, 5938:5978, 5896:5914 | 0.2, 2.09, 2.01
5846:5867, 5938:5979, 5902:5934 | 0.2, 2.08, 2.01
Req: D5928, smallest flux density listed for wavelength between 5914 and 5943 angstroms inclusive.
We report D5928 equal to 1.974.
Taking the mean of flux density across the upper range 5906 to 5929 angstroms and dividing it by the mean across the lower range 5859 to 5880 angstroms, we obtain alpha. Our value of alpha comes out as 0.94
